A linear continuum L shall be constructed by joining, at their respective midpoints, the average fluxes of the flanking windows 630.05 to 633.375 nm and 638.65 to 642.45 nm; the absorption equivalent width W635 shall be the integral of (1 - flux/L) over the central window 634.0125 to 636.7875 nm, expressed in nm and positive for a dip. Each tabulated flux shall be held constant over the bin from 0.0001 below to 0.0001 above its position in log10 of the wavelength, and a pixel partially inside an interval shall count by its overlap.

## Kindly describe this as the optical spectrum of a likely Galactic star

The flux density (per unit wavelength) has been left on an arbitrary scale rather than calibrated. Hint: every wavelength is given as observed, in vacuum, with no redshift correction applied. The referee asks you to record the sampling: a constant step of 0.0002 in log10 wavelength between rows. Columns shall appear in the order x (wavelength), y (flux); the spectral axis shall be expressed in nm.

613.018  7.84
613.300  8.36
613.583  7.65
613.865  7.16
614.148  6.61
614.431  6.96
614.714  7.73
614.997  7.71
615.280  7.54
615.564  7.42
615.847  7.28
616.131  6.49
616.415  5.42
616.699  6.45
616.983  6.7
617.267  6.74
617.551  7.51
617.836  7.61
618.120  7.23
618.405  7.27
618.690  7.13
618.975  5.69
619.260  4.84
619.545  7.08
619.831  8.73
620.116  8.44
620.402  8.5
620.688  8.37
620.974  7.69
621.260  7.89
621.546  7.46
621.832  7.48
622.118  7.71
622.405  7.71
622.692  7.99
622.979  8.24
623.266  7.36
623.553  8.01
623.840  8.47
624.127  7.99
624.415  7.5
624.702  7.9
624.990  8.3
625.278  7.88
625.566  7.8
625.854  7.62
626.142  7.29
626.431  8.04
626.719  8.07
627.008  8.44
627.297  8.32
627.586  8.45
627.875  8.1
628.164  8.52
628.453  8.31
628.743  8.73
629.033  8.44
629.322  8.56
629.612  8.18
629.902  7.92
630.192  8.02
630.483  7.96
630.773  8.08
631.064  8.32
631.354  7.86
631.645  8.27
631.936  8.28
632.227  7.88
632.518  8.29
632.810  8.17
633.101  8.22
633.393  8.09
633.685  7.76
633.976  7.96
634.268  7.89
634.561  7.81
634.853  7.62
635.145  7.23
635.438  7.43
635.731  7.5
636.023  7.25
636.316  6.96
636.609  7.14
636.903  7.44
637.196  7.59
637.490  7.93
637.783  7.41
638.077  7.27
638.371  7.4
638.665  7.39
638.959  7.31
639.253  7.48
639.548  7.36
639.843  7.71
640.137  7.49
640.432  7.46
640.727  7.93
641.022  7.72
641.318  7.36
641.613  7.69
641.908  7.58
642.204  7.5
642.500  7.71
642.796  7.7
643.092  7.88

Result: 0.15 nm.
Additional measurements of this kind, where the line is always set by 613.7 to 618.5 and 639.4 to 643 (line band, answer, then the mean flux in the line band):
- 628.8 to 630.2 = -0.18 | 8.28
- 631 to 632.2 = -0.12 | 8.15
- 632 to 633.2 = -0.12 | 8.15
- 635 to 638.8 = 0.07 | 7.38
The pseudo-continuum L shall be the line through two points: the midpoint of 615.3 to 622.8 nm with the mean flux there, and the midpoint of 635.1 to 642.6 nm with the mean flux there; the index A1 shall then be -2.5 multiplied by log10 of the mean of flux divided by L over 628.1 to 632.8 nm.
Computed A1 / -0.12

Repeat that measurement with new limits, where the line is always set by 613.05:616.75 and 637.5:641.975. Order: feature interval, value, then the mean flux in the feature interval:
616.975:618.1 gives 0.00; 7.21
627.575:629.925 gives -0.14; 8.38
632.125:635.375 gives -0.06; 7.89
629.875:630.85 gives -0.09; 8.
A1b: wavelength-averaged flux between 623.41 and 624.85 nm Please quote 7.98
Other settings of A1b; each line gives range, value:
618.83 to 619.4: 5.28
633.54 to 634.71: 7.86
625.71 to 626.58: 7.66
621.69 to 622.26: 7.6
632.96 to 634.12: 8.01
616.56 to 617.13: 6.58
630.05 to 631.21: 8.09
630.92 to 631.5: 8.1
